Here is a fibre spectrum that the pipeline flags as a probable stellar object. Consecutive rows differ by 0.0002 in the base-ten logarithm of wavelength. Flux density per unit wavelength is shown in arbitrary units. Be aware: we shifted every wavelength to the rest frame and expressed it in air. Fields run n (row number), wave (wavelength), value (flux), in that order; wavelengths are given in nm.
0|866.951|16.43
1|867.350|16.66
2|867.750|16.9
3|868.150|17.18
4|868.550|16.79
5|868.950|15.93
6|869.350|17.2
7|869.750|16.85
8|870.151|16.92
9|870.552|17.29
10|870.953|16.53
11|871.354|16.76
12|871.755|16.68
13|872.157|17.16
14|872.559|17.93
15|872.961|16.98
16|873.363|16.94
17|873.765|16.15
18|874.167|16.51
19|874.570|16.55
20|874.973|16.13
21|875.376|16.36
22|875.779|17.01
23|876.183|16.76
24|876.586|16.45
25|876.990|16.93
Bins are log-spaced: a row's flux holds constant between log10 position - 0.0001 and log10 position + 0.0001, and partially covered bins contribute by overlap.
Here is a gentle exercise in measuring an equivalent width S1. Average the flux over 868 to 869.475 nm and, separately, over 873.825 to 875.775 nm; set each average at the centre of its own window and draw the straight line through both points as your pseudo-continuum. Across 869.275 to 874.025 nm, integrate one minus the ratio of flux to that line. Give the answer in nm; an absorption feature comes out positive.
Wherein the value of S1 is -0.10 nm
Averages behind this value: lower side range 16.7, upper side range 16.4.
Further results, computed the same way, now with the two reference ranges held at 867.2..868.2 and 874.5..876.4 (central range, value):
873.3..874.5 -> 0.01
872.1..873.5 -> -0.05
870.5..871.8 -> 0.00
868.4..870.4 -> 0.01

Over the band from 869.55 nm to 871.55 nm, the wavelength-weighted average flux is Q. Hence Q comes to 16.9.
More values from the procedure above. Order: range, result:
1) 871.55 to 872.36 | 16.9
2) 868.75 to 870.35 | 16.7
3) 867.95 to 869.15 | 16.6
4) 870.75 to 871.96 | 16.7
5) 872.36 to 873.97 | 17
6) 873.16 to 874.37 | 16.5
